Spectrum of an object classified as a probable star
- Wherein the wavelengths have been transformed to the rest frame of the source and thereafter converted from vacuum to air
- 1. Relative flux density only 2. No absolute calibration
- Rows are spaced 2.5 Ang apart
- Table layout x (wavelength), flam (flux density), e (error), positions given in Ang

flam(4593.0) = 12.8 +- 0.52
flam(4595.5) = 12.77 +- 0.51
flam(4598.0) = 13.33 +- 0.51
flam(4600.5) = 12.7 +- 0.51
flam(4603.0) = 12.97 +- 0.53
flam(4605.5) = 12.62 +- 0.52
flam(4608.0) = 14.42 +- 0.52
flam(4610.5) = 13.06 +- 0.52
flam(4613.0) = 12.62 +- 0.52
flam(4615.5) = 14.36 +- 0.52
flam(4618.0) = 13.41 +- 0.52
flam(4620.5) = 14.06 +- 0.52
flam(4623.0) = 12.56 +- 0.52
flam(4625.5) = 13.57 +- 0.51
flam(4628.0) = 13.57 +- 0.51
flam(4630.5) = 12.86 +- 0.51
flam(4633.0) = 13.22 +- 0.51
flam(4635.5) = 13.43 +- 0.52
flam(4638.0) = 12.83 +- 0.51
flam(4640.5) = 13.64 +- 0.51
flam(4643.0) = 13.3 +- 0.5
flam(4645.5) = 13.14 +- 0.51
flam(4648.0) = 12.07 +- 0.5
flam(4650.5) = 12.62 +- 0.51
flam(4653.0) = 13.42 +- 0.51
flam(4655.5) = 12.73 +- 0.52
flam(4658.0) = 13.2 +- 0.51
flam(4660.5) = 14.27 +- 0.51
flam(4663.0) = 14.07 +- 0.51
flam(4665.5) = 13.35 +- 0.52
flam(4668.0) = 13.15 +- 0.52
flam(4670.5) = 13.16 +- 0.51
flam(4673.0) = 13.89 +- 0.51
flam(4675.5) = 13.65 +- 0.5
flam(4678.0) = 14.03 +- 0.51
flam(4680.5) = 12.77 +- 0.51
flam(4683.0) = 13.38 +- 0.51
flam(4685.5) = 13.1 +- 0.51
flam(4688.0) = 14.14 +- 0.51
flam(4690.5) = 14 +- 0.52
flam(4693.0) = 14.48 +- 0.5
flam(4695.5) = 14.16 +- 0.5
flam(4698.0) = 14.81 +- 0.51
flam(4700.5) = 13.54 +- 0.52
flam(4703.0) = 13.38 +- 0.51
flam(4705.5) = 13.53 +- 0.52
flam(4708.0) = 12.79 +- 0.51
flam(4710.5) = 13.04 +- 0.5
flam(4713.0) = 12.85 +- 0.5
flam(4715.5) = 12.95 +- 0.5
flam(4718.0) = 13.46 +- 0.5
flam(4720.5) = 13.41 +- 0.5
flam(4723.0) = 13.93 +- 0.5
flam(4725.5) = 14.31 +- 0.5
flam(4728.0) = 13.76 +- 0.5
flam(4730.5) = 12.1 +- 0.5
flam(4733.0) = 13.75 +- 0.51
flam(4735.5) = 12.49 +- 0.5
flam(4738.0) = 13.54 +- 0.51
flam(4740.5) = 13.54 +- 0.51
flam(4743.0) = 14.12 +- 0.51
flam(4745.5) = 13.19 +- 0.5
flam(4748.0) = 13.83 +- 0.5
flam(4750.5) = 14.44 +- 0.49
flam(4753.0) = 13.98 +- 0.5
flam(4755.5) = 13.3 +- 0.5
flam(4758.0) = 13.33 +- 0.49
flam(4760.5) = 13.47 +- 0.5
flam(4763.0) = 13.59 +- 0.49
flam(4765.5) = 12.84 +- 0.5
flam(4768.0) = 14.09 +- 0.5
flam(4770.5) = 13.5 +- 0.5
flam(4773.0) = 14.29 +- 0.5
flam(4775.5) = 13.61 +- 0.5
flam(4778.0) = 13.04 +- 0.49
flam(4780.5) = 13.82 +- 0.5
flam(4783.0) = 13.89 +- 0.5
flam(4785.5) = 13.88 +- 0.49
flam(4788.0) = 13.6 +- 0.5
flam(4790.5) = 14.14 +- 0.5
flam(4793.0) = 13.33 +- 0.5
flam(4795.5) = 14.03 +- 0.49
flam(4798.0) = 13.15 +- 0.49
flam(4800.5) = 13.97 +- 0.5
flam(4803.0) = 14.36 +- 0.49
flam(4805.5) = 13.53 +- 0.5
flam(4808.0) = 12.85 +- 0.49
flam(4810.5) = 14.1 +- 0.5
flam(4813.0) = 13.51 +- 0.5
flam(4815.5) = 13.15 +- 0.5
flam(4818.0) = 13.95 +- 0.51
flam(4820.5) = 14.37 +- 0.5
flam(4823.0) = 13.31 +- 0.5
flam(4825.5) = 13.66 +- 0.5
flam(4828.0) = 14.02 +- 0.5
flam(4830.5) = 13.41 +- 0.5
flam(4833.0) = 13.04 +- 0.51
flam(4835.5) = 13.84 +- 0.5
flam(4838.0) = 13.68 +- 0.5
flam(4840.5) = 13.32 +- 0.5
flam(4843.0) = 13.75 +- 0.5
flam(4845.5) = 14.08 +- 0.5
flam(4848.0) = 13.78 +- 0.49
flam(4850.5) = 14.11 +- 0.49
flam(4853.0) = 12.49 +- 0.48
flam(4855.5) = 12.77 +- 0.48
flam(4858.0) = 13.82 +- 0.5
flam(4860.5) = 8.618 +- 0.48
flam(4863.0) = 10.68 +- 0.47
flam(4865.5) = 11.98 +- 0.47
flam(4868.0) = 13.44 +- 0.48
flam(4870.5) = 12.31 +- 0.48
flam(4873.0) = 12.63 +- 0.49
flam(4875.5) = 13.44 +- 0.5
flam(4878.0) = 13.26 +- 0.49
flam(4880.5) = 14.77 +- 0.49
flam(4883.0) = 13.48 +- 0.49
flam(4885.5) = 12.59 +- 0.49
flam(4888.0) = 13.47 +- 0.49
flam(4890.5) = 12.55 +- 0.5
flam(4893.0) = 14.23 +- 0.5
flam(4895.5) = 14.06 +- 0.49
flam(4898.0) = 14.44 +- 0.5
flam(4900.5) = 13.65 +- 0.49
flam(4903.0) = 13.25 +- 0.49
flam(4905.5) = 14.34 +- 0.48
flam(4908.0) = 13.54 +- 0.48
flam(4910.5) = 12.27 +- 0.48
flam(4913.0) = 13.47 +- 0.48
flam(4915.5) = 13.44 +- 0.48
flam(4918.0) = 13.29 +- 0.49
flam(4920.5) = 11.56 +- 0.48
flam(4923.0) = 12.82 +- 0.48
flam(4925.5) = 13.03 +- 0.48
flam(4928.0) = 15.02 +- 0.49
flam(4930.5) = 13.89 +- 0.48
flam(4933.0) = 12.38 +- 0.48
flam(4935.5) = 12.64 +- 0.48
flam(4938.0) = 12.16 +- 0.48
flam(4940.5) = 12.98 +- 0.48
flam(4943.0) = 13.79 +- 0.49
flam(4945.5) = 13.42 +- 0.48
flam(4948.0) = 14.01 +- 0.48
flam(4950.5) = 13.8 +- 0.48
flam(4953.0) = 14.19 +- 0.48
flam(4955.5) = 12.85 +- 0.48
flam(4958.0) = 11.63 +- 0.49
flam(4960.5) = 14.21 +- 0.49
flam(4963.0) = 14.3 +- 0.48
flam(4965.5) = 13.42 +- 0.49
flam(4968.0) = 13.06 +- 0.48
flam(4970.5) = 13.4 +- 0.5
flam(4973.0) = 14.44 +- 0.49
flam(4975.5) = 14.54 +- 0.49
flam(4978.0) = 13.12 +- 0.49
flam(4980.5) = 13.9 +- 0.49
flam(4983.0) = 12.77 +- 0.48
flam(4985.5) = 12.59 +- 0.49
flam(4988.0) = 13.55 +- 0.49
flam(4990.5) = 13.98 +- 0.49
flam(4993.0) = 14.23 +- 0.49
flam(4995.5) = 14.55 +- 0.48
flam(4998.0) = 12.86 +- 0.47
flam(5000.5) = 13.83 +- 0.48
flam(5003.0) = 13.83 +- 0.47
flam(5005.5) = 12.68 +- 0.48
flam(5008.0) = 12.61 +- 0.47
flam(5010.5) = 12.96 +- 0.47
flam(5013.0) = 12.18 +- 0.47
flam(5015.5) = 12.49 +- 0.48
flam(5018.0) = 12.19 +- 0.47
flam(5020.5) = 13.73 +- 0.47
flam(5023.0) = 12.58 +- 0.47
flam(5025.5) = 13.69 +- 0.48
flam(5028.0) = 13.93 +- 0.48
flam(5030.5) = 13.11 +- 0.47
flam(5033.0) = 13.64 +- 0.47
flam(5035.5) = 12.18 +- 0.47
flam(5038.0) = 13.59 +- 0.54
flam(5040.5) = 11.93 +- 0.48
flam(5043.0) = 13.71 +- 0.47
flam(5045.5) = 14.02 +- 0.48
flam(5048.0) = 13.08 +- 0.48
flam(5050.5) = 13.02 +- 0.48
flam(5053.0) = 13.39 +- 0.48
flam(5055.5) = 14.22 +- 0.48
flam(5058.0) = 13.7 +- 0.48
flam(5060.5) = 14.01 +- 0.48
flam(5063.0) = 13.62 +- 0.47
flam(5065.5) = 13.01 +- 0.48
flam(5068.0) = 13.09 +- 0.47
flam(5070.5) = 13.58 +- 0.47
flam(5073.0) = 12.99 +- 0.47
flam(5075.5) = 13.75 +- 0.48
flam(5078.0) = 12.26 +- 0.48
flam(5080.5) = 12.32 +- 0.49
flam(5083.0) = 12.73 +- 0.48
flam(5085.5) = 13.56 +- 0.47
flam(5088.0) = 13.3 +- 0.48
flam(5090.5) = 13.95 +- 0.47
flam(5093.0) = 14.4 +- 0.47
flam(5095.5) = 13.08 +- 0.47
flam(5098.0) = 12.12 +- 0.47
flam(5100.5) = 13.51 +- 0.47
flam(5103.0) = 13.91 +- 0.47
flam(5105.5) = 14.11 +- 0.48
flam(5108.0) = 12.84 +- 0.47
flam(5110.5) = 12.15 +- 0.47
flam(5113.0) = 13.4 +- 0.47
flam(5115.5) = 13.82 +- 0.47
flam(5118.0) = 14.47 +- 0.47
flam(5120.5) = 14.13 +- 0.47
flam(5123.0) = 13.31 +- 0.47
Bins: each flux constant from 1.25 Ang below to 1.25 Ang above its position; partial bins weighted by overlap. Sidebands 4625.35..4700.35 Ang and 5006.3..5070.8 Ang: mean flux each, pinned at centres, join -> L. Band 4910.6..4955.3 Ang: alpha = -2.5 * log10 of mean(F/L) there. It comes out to 0.00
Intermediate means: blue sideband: 13.5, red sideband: 13.2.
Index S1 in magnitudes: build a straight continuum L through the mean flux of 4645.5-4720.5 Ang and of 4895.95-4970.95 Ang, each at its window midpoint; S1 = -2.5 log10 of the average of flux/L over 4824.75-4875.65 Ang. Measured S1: 0.03 mag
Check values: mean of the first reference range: 13.4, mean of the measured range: 13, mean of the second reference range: 13.3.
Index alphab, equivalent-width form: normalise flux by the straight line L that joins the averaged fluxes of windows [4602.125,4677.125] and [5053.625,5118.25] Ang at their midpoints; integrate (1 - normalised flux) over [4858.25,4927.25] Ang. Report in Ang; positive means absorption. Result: 1.7 Ang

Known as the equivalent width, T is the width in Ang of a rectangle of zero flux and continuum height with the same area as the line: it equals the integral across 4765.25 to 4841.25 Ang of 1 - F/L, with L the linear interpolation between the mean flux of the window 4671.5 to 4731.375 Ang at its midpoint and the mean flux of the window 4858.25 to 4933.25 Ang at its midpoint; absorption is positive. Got -2.02 Ang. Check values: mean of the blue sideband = 13.6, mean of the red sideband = 13.1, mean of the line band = 13.7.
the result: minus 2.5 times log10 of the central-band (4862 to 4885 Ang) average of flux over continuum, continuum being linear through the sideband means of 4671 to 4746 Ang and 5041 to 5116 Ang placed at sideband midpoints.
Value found 0.04 mag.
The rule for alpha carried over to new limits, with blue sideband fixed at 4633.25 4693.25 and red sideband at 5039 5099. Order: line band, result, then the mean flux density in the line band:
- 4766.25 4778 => -0.03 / 13.7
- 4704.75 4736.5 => 0.01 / 13.3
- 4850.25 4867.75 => 0.11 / 12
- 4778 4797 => -0.03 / 13.8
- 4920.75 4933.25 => 0.00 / 13.4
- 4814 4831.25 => -0.03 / 13.7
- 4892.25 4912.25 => -0.03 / 13.7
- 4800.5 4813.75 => -0.03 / 13.7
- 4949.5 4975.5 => -0.02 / 13.6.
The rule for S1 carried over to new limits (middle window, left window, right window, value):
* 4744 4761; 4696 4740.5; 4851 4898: -0.030 mag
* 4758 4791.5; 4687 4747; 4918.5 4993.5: -0.012 mag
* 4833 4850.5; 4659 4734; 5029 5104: -0.020 mag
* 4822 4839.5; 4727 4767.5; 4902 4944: -0.020 mag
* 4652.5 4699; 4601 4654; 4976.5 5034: -0.036 mag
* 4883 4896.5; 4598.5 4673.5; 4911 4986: -0.004 mag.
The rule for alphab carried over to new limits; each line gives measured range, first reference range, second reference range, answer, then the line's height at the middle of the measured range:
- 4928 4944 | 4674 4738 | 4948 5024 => 0.3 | 13.4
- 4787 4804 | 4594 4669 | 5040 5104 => -0.7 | 13.3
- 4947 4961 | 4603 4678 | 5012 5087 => -0.2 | 13.2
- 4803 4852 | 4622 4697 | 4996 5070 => -1.3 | 13.3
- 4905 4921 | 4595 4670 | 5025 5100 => 0.2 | 13.3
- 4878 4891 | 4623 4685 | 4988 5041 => -0.2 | 13.2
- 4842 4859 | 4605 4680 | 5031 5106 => -0.3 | 13.3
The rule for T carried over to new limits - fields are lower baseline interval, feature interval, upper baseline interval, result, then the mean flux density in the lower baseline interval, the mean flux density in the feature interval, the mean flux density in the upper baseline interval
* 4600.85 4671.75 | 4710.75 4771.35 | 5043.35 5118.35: -0.9 Ang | 13.3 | 13.5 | 13.4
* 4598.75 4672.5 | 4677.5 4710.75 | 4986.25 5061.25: -1.0 Ang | 13.3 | 13.7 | 13.3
